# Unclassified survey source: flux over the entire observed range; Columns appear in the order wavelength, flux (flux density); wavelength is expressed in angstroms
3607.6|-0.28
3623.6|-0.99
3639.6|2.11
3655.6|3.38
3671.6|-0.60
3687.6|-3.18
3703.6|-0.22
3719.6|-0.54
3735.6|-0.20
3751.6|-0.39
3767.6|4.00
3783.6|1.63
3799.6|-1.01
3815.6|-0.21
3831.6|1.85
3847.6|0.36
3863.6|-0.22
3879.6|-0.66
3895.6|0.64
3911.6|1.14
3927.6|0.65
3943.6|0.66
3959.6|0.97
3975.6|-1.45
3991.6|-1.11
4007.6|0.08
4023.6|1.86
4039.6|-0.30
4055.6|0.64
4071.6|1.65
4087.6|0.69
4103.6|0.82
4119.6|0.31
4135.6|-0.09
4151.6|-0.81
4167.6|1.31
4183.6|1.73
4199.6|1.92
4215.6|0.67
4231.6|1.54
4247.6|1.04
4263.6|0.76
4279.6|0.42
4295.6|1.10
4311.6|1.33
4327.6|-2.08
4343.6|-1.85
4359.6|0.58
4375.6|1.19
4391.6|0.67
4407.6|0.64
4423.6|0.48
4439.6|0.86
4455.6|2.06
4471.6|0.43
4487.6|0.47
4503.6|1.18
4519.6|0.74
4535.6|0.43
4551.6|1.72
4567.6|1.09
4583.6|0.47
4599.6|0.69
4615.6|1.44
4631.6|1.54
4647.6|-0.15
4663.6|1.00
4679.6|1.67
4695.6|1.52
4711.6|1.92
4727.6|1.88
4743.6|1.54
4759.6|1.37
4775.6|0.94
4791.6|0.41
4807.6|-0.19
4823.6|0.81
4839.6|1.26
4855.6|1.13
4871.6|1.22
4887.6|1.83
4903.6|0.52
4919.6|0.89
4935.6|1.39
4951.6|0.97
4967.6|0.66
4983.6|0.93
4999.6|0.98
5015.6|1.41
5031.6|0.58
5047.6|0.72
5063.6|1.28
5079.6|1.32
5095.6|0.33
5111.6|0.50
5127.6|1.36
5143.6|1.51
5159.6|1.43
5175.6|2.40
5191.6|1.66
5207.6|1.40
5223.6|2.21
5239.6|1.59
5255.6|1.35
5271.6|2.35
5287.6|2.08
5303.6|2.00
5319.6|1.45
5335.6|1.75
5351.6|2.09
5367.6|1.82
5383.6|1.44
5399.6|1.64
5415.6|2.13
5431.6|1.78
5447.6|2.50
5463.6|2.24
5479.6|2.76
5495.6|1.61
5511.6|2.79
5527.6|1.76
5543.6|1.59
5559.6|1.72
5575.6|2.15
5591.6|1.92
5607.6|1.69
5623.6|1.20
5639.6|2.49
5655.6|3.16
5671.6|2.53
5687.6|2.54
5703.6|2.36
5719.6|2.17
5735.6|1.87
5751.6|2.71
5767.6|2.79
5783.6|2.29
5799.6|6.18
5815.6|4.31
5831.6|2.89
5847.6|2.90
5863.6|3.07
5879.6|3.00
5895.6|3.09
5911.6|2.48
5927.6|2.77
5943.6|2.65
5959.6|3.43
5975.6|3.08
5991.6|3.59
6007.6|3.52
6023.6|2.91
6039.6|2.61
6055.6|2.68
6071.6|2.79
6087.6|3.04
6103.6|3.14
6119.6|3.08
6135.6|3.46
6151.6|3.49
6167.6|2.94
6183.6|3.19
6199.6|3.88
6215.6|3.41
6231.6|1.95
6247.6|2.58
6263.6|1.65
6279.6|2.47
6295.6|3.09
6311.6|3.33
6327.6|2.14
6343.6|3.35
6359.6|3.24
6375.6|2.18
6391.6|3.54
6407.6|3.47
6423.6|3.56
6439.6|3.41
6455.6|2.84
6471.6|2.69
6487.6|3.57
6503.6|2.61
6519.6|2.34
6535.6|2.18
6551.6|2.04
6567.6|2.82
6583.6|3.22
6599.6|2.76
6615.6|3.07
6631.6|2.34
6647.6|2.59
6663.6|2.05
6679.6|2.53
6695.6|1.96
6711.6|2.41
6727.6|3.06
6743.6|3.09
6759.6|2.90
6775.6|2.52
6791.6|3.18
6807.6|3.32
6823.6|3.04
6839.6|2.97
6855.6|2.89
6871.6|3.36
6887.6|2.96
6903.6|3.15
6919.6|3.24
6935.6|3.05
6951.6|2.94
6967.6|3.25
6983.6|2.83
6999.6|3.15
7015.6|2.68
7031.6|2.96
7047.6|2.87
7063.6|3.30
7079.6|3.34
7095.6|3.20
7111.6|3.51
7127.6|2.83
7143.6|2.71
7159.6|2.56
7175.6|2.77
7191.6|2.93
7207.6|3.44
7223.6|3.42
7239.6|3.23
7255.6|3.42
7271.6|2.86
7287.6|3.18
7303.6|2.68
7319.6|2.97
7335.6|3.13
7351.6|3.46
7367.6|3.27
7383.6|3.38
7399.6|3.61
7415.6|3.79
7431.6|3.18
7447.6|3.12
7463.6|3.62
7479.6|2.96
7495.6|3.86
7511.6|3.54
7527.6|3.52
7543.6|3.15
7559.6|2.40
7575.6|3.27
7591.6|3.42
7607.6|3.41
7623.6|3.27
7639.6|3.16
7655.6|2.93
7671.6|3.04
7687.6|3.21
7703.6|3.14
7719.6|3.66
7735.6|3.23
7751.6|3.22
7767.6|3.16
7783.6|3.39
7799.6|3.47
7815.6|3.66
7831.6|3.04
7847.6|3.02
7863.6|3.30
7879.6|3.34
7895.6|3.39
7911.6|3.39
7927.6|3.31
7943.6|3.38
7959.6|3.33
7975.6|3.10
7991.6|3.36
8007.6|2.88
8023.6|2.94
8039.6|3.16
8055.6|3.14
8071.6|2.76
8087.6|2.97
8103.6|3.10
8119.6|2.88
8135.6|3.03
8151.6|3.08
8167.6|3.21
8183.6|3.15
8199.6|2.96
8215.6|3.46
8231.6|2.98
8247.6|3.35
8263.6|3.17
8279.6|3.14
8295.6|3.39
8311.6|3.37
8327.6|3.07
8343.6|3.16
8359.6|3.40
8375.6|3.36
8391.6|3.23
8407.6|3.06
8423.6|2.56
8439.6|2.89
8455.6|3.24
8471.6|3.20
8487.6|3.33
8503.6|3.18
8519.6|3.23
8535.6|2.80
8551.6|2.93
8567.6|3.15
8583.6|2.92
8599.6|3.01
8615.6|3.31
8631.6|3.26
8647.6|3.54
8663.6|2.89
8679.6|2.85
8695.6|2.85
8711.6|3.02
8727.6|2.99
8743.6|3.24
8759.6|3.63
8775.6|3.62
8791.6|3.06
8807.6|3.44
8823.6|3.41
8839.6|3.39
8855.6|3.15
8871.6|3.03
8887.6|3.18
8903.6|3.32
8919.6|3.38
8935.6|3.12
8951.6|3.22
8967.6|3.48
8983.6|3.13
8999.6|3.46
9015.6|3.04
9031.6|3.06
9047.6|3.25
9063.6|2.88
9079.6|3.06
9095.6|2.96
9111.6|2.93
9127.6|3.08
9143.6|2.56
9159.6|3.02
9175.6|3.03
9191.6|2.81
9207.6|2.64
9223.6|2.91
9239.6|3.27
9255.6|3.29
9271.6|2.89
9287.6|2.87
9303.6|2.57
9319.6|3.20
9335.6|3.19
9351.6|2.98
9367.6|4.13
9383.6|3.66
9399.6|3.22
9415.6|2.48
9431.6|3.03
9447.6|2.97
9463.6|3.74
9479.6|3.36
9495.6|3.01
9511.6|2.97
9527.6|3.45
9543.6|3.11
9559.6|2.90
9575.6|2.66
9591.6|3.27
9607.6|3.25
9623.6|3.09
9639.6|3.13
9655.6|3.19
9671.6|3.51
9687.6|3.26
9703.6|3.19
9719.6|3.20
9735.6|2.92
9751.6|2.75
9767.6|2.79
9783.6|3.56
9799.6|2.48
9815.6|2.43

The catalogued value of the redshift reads 0.28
